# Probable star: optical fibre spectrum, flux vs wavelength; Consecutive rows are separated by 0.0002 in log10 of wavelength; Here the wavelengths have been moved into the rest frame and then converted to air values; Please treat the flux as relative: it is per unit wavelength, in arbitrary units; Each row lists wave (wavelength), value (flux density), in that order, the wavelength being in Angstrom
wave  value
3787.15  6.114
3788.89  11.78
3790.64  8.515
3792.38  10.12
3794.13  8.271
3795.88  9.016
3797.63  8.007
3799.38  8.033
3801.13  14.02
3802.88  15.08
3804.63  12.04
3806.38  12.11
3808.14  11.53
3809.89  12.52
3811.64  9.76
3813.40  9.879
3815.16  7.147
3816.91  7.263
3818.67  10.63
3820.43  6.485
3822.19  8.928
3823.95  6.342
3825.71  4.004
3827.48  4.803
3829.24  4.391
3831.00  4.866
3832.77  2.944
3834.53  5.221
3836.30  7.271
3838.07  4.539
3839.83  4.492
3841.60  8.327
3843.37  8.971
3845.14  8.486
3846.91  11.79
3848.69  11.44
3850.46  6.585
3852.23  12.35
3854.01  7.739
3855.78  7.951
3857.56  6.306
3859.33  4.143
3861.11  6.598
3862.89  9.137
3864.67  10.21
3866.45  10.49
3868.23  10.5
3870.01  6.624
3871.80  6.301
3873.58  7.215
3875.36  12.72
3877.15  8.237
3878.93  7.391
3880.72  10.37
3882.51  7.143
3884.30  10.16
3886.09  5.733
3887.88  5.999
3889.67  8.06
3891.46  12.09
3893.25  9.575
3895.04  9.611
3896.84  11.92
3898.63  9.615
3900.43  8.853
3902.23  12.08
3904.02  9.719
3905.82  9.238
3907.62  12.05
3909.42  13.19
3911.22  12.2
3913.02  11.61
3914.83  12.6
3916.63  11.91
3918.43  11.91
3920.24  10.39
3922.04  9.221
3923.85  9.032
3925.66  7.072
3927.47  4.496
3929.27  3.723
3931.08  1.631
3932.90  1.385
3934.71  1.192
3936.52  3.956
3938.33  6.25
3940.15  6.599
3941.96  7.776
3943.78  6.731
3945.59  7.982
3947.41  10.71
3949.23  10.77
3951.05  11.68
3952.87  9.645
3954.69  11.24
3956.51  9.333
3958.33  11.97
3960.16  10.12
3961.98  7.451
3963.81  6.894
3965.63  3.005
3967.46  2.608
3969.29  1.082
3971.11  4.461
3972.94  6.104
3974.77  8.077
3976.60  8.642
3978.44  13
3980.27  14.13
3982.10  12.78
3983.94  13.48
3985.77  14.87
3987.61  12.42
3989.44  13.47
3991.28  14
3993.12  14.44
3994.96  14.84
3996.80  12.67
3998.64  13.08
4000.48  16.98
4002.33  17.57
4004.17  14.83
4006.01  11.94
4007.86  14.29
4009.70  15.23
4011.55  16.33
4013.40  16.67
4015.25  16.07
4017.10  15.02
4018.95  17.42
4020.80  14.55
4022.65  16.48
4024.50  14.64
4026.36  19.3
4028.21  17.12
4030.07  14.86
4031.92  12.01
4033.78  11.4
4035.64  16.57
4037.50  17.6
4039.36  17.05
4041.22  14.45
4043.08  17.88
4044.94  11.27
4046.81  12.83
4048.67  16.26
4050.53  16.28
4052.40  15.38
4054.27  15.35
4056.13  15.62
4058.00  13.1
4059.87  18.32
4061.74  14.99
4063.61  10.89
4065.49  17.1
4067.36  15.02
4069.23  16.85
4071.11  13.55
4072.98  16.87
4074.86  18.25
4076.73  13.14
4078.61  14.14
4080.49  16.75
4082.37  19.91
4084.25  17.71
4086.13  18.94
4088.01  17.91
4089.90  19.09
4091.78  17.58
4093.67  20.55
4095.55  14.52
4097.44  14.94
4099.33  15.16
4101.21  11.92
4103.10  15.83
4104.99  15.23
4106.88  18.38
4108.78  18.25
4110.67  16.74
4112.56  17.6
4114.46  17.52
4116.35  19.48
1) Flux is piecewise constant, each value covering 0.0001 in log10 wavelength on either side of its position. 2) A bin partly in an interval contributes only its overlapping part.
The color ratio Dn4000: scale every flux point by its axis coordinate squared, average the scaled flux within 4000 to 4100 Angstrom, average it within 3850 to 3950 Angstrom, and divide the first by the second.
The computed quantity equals 2.0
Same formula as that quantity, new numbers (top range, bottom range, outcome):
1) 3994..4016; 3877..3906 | 1.73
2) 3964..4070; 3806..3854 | 1.93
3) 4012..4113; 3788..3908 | 2.05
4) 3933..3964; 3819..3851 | 1.28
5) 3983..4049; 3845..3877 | 1.87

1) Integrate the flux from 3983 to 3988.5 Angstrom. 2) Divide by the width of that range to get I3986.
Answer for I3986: 13.6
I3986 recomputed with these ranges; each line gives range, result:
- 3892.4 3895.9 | 9.6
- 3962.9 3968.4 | 4.15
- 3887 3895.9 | 9.08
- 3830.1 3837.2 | 5.07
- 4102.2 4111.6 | 16.9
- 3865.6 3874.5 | 8.23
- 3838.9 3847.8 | 8.39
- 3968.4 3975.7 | 4.96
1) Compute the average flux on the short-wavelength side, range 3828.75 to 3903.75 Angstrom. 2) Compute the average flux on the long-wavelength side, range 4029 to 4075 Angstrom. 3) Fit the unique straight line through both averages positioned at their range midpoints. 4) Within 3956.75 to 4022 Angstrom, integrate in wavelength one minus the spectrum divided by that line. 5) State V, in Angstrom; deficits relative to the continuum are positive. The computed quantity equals 4.8 Angstrom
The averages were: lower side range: 8.24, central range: 12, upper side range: 15.1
